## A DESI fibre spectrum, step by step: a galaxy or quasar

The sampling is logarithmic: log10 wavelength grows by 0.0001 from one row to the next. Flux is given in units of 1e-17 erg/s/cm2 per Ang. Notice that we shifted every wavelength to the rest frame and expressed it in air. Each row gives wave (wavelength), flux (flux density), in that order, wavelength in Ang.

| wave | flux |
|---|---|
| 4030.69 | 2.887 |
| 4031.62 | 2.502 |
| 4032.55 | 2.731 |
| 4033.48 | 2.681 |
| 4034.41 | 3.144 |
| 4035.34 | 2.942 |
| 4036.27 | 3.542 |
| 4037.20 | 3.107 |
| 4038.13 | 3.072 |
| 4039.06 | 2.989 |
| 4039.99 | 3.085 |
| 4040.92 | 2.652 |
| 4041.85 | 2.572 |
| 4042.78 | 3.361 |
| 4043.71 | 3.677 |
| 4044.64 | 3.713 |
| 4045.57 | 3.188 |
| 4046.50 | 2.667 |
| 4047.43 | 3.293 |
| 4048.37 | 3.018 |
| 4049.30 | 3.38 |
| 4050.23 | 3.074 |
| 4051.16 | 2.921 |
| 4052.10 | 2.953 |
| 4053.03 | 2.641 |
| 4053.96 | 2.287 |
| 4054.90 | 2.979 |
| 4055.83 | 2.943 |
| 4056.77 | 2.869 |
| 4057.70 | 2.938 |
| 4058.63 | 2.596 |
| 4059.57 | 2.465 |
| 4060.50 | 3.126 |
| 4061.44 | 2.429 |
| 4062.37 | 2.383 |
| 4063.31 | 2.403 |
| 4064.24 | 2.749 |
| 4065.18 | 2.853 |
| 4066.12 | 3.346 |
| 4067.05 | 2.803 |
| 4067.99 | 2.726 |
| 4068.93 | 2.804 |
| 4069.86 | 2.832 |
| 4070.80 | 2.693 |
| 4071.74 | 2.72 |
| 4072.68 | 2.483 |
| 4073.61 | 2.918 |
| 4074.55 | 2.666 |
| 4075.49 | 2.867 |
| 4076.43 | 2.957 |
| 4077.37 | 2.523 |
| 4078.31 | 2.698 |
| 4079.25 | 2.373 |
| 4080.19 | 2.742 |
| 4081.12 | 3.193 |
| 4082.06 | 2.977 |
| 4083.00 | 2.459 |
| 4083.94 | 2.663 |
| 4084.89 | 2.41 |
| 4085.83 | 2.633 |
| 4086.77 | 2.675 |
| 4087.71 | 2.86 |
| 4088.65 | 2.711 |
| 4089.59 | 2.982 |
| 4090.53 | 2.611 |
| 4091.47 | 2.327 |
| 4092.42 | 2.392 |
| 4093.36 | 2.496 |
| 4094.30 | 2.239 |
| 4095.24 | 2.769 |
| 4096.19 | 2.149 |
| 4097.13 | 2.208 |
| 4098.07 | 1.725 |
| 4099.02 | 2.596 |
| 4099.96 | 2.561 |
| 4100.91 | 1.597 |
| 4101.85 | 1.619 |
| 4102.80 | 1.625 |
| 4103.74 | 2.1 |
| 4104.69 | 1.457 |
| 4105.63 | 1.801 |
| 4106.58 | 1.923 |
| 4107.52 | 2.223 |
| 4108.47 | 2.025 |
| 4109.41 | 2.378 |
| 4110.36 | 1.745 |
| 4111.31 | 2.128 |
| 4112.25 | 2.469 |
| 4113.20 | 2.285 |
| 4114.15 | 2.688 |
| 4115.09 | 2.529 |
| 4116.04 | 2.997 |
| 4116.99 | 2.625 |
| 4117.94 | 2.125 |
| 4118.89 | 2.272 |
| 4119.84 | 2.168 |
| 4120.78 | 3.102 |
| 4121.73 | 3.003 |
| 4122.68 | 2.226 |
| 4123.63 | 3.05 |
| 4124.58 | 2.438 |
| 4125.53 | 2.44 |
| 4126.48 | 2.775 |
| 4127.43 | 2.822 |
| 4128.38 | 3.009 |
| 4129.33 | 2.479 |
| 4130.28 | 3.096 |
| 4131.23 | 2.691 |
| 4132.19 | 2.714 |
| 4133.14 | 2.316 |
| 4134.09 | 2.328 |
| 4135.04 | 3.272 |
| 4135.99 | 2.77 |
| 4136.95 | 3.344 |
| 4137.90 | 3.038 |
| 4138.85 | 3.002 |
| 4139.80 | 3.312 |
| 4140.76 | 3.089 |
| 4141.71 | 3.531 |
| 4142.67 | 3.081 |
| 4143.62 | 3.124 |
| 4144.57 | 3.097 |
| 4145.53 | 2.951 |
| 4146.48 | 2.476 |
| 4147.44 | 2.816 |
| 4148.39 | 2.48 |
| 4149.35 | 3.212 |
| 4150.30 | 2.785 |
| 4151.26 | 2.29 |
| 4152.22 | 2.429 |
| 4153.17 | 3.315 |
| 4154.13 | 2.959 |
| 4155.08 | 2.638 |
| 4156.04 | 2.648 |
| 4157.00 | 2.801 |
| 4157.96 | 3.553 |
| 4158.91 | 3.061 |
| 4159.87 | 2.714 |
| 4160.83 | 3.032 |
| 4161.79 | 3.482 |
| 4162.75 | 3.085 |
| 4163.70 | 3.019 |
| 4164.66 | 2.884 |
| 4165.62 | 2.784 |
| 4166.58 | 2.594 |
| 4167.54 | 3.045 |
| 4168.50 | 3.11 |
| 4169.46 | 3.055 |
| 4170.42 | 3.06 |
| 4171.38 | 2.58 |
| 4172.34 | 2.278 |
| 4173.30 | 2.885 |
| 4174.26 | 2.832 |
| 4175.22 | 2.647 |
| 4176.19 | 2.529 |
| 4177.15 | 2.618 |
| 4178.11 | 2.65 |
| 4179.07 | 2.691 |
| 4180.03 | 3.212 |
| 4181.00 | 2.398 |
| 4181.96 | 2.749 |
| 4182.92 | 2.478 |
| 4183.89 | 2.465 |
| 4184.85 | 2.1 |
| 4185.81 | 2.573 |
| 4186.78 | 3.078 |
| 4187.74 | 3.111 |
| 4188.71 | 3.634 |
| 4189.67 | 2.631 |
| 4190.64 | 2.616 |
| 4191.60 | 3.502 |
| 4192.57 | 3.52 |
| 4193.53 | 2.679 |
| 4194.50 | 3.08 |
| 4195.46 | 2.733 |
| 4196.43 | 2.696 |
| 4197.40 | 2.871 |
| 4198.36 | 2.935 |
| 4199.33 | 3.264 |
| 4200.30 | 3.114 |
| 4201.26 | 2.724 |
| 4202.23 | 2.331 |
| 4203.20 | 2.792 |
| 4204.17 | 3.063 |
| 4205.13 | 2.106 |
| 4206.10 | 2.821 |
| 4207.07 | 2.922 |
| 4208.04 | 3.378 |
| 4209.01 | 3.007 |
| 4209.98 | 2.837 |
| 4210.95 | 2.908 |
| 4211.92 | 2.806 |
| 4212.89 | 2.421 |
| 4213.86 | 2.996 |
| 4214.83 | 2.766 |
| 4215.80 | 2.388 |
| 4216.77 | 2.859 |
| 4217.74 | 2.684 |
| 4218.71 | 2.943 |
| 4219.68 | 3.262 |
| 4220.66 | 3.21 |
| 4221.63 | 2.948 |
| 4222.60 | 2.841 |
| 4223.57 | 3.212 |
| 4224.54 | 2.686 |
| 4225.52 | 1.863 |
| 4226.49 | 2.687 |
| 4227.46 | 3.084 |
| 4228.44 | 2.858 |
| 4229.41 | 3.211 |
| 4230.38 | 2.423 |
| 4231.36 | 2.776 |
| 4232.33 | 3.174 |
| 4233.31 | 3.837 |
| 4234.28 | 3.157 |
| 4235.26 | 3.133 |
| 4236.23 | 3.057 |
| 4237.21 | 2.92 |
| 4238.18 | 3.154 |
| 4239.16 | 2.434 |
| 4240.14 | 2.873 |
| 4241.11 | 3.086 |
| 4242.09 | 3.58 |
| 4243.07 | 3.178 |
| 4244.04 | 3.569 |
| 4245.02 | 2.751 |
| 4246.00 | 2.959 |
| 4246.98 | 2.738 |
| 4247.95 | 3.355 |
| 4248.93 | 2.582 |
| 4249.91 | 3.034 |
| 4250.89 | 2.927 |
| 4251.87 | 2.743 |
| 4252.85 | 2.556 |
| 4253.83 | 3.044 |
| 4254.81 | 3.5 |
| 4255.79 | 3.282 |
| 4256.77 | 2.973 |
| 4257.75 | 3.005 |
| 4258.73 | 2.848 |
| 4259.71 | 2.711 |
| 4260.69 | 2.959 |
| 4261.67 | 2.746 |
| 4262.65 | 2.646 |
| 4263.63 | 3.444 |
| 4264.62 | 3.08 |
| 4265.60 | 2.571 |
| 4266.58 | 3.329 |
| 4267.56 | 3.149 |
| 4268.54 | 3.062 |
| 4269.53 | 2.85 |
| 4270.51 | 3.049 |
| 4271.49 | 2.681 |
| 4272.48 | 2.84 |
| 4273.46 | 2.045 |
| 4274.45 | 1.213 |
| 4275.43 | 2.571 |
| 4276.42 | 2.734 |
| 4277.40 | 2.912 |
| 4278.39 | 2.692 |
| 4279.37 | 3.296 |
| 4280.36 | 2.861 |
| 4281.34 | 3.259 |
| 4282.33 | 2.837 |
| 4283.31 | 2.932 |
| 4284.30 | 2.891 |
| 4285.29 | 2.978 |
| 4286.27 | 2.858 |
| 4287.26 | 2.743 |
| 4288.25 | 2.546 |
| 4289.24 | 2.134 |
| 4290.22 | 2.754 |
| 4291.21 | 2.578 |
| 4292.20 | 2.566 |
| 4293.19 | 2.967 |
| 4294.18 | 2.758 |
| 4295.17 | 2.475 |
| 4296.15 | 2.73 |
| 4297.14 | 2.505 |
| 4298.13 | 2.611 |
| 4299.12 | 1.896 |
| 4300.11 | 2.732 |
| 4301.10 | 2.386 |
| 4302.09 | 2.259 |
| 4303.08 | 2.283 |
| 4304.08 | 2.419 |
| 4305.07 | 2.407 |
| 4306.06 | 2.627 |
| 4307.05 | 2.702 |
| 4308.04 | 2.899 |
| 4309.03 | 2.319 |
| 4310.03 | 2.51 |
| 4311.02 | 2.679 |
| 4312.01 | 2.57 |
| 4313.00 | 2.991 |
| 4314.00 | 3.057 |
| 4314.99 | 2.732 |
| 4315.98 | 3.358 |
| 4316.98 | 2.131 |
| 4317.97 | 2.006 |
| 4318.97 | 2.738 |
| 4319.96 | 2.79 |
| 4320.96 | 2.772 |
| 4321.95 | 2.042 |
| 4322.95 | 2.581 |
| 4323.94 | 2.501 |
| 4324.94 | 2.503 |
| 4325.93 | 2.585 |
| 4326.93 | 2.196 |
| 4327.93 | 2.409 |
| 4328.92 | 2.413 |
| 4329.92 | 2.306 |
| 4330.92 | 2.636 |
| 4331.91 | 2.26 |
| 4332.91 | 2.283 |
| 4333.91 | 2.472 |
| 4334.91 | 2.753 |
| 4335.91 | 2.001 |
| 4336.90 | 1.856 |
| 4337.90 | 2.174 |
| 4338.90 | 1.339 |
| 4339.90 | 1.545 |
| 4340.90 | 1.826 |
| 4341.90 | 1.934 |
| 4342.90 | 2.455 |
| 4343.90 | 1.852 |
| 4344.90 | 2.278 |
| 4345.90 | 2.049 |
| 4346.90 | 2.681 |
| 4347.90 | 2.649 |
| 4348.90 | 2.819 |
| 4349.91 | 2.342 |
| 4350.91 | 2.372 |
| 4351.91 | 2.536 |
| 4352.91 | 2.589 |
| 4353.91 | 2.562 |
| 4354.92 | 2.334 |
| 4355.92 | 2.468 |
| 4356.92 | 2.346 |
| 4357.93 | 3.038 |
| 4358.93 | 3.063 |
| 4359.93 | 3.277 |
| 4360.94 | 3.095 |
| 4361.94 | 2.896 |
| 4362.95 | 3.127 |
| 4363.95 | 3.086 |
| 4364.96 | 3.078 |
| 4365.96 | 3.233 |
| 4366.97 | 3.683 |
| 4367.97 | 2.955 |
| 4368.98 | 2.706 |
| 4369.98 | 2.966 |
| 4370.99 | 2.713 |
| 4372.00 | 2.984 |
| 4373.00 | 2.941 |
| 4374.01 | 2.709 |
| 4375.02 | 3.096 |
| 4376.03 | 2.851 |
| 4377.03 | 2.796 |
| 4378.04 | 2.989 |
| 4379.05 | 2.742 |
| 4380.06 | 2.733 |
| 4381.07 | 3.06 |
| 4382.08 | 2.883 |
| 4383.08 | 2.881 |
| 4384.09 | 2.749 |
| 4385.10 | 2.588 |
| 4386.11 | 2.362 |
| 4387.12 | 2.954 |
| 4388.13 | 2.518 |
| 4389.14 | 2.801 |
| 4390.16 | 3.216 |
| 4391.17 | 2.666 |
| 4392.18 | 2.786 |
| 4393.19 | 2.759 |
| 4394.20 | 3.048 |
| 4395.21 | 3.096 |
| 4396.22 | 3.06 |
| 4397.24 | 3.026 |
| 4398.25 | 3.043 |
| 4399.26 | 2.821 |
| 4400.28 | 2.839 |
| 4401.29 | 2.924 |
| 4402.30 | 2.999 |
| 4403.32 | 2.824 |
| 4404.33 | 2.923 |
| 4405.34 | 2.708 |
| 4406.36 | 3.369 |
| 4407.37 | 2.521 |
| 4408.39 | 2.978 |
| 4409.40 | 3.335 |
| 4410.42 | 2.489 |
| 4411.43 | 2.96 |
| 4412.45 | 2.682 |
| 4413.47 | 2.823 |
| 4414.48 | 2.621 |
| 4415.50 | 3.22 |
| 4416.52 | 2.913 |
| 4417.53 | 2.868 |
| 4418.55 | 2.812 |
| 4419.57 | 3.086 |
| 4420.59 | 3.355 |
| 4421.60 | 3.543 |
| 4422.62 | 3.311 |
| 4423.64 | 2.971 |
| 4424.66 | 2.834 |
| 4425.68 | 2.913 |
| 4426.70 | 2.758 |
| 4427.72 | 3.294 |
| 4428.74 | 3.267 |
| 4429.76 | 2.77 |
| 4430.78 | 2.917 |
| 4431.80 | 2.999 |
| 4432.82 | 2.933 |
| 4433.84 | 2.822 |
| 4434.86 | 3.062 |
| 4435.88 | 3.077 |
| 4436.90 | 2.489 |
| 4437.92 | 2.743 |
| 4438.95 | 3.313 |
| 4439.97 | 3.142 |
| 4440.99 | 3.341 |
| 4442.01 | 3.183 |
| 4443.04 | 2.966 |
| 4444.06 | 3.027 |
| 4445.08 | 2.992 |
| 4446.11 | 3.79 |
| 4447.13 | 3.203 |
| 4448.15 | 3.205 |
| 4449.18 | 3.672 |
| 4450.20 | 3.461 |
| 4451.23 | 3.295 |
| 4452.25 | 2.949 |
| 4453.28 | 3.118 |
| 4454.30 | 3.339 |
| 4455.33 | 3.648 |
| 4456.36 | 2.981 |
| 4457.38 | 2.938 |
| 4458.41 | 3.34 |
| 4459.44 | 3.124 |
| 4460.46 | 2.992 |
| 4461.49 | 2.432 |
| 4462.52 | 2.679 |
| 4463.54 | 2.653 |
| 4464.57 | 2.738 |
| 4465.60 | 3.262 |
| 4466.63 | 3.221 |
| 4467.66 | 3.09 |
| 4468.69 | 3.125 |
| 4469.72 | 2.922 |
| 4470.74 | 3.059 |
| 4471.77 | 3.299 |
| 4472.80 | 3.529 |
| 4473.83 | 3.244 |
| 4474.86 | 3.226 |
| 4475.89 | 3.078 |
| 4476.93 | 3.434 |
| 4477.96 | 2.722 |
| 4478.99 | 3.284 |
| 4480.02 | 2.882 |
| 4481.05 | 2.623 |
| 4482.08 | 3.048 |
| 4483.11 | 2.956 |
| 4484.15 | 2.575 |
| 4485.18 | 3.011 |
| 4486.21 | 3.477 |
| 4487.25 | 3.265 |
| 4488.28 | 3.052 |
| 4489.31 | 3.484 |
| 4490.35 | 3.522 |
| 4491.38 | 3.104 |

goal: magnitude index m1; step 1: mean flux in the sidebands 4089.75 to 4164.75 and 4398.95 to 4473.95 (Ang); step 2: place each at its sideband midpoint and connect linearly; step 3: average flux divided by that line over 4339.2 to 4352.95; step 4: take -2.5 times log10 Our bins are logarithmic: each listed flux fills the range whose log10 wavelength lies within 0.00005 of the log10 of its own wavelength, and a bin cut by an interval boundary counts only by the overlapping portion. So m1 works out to 0.28 mag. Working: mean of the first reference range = 2.62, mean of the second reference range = 3.04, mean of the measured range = 2.26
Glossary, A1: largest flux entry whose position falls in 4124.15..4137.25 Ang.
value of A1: 3.344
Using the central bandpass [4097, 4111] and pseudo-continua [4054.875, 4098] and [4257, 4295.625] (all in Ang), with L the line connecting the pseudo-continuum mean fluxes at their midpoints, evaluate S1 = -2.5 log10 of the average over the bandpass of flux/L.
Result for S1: 0.34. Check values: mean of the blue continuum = 2.68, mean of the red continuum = 2.79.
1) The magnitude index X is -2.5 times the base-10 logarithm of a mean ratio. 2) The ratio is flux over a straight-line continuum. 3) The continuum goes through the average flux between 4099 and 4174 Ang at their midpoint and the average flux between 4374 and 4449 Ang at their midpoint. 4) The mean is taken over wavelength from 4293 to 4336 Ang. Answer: 0.13 mag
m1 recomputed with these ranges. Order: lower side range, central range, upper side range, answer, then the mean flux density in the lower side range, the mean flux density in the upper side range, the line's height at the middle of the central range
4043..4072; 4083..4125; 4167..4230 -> 0.215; 2.89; 2.83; 2.87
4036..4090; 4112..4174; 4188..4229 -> 0.016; 2.85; 2.87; 2.87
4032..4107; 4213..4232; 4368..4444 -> -0.009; 2.69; 2.93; 2.8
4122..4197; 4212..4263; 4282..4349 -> -0.106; 2.85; 2.47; 2.66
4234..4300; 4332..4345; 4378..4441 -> 0.367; 2.85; 2.93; 2.89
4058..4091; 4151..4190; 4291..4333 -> -0.069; 2.73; 2.54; 2.65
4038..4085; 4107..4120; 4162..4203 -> 0.213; 2.85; 2.83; 2.84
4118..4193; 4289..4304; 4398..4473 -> 0.170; 2.84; 3.04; 2.94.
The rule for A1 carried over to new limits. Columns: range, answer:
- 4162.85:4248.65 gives 3.837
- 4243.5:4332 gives 3.569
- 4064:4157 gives 3.531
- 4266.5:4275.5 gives 3.329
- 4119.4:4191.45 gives 3.634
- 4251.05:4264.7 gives 3.5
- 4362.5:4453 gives 3.79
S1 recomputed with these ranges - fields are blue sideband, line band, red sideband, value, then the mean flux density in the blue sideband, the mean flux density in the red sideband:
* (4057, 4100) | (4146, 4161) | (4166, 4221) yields -0.022 mag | 2.65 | 2.83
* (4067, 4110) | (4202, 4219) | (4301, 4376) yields -0.113 mag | 2.45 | 2.57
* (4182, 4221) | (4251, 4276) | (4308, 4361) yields -0.066 mag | 2.85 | 2.45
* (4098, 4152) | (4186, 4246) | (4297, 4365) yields -0.161 mag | 2.56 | 2.49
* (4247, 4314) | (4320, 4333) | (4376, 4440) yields 0.154 mag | 2.75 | 2.92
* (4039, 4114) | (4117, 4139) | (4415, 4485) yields -0.013 mag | 2.61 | 3.07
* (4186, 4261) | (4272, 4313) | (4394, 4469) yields 0.138 mag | 2.94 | 3.03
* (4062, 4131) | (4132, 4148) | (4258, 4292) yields -0.149 mag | 2.51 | 2.79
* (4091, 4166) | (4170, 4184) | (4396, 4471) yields 0.004 mag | 2.62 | 3.03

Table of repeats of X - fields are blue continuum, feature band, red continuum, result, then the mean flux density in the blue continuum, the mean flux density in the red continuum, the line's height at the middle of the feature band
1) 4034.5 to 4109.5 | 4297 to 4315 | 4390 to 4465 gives 0.14 mag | 2.67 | 3.01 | 2.9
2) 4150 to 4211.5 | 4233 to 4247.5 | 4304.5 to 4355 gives -0.15 mag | 2.85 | 2.42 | 2.68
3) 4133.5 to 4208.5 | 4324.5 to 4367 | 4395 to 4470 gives 0.20 mag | 2.88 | 3.03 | 2.98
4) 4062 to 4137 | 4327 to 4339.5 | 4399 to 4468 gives 0.27 mag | 2.53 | 3.03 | 2.88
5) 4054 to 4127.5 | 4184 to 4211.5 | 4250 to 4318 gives -0.10 mag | 2.52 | 2.74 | 2.64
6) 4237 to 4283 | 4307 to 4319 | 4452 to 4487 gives 0.11 mag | 2.91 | 3.06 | 2.95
